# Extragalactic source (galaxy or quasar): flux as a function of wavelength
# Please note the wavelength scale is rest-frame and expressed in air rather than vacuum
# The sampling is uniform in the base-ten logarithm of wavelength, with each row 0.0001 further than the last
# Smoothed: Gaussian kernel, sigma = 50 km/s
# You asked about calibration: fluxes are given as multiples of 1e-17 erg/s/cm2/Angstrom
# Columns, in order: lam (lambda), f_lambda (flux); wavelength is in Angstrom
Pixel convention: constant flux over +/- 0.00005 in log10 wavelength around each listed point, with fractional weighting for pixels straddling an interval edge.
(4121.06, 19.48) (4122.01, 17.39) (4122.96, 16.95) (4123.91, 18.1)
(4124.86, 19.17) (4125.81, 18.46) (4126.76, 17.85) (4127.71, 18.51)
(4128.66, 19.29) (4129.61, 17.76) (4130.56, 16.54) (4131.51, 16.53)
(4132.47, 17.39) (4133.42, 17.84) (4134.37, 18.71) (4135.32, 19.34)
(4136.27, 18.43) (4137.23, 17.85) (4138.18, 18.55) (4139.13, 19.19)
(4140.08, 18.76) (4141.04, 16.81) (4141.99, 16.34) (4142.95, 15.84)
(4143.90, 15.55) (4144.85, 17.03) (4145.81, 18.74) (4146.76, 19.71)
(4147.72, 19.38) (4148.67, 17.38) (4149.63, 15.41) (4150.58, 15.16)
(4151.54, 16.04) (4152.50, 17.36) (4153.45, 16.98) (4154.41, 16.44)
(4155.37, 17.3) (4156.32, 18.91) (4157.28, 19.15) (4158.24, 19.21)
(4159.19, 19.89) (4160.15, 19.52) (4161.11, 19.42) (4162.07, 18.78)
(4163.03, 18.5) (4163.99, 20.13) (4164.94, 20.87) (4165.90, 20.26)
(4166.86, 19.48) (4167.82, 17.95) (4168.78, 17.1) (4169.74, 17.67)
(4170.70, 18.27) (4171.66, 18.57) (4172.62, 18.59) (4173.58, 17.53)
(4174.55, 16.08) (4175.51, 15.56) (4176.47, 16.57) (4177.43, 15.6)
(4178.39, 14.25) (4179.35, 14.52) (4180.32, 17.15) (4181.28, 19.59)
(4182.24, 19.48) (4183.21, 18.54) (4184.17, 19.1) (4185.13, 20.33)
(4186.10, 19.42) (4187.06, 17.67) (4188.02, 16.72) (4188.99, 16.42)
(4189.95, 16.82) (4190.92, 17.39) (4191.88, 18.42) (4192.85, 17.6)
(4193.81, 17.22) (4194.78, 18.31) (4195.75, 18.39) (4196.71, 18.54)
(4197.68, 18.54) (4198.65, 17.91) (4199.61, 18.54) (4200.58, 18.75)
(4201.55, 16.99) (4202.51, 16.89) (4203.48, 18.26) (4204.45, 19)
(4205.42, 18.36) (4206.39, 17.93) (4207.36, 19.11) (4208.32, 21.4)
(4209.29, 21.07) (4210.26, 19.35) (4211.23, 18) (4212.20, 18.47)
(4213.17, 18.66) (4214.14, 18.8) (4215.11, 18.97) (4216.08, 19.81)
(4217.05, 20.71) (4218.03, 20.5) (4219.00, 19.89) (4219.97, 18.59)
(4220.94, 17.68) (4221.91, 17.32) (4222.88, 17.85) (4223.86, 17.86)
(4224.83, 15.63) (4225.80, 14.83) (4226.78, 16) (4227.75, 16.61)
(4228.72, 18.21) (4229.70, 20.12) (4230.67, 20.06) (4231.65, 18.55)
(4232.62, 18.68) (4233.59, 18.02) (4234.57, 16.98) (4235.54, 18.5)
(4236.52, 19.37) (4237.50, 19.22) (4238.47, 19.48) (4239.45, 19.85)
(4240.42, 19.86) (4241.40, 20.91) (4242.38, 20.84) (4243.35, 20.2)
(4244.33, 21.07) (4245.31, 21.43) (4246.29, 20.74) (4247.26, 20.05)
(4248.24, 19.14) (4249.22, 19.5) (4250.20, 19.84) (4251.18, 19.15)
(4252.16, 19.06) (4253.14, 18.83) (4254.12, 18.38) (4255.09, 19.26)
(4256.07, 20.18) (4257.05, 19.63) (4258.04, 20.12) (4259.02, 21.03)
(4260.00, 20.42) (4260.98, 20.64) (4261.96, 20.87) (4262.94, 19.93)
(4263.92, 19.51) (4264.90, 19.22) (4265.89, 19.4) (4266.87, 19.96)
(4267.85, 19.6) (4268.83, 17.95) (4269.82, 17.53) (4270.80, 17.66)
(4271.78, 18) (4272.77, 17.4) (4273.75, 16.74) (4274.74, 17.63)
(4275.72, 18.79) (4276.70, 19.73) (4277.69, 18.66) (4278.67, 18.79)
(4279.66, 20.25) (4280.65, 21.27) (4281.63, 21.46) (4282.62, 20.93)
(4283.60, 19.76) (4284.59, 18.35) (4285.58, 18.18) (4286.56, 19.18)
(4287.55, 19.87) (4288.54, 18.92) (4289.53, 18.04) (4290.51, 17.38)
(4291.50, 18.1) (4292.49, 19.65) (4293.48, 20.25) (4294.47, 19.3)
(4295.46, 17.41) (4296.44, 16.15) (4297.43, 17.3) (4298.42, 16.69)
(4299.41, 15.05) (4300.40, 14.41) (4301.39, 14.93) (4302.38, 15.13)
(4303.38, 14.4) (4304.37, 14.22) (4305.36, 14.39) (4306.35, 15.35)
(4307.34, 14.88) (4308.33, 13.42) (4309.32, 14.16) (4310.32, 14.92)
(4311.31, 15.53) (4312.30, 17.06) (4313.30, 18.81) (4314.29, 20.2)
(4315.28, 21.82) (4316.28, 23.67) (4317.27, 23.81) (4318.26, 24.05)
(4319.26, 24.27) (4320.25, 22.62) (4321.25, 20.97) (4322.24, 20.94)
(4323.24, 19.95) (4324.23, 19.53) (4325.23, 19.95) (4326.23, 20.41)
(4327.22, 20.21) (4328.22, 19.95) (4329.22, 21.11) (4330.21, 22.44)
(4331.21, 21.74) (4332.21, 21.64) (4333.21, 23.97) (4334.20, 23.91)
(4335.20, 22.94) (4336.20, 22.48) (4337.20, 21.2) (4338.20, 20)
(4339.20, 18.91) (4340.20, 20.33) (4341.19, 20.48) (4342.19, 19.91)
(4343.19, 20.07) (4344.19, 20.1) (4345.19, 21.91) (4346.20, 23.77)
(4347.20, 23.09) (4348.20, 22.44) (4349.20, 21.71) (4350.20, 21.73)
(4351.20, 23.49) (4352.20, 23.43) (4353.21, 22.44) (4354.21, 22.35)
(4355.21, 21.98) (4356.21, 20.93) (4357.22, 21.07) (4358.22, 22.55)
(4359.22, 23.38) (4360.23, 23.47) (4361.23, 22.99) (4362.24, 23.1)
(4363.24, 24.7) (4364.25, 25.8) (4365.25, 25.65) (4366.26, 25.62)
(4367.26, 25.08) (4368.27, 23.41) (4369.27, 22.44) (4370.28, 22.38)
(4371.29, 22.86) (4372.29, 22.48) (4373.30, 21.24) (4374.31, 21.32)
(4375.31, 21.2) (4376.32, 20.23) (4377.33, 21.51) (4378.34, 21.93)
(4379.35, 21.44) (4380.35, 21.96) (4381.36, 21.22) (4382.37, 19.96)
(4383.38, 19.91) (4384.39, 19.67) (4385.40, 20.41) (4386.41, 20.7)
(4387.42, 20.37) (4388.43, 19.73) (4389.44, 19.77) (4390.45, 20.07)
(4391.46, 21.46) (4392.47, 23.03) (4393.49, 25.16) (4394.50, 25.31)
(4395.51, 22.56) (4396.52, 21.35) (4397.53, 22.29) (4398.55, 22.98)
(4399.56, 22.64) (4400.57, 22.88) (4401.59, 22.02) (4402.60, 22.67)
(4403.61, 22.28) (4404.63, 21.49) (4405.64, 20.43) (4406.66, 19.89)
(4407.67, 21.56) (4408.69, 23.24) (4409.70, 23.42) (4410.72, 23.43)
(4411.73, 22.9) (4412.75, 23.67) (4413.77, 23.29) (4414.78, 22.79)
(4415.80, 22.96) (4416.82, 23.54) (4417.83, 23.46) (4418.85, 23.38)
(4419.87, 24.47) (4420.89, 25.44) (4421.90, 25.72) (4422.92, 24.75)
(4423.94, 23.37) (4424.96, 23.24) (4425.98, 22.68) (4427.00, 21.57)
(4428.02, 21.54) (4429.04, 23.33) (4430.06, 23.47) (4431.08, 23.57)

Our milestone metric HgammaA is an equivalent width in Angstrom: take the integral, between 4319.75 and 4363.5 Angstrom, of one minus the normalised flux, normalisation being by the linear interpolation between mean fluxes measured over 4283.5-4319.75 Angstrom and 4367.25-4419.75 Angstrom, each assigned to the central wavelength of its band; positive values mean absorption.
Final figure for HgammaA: -4.62 Angstrom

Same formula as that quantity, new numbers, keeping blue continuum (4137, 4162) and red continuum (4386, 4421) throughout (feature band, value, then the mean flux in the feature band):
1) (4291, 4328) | 4.5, 18.2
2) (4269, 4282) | 0.9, 18.7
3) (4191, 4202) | 0.3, 18.1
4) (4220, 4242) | 1.2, 18.3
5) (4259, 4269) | 0.0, 19.9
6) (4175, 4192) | 0.9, 17.4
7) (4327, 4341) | -0.2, 21.5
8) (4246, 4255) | 0.1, 19.4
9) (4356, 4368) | -1.1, 23.7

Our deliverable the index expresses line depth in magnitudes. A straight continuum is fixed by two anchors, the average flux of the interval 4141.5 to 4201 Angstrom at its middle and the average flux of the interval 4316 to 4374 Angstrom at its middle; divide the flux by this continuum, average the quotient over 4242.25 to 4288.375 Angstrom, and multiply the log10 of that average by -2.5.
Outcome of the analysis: 0.04 mag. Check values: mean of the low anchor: 17.9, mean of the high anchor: 22.2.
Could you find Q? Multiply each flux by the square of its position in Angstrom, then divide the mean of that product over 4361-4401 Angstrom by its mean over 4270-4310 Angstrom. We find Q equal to 1.3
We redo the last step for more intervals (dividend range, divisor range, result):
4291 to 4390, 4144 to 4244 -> 1.21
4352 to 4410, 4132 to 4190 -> 1.37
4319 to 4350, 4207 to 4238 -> 1.21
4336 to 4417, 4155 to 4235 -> 1.32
